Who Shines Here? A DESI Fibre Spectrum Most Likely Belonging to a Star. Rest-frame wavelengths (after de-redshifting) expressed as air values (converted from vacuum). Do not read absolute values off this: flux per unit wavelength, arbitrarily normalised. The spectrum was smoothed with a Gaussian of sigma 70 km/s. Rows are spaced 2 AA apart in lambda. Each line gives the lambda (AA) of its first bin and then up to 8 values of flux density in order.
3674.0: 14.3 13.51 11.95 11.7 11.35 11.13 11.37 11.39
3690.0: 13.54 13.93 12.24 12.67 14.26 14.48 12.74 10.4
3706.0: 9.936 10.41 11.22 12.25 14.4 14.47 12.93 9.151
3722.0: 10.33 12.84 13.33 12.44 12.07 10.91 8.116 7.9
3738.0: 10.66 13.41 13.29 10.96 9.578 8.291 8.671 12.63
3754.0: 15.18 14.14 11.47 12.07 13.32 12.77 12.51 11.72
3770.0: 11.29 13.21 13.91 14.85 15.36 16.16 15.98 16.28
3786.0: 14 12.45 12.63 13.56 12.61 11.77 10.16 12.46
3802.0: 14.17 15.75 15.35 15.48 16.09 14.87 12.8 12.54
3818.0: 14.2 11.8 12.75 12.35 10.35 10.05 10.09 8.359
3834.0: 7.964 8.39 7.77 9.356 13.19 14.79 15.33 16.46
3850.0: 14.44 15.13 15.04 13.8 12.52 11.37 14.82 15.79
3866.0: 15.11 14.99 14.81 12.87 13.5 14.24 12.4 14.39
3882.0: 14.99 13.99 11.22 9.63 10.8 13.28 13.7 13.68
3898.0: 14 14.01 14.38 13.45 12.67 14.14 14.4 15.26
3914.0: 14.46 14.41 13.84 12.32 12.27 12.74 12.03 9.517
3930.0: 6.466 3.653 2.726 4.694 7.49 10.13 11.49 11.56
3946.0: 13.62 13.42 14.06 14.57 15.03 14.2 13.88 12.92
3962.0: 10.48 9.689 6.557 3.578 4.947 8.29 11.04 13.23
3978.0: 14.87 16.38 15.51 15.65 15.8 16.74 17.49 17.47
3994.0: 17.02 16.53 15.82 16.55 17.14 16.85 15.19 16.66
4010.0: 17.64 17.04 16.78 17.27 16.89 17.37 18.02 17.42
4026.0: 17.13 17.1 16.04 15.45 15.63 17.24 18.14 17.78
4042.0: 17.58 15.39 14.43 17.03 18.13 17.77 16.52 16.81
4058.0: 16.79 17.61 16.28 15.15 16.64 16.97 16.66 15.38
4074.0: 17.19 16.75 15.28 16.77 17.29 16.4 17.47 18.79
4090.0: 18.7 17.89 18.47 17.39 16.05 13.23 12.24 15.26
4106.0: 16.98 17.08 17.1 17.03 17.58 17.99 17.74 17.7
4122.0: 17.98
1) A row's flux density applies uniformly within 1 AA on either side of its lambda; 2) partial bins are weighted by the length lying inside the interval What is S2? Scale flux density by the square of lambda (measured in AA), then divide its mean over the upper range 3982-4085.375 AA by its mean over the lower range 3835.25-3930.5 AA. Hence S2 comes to 1.36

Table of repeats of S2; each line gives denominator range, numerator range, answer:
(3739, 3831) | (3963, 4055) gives 1.34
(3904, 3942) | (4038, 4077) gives 1.65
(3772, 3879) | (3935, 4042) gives 1.18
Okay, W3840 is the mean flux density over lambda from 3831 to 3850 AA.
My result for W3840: 11.5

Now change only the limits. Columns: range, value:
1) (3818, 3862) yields 12.1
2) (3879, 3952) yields 11.9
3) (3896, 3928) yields 13.5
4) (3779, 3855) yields 13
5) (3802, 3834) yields 12.7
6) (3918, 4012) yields 12.6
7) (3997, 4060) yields 16.8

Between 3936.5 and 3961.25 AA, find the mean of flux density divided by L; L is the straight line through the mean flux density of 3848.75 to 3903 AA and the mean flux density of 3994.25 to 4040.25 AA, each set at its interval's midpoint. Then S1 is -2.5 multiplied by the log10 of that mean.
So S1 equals 0.221 mag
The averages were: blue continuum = 13.7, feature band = 12.5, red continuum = 16.8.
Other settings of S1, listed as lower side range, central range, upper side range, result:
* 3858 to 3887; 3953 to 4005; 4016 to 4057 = 0.168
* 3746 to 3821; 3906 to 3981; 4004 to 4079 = 0.344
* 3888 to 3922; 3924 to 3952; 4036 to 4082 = 0.427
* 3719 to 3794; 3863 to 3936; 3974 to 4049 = 0.164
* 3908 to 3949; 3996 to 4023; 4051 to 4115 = -0.207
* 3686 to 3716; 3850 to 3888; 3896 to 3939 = -0.186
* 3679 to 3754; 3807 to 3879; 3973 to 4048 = 0.064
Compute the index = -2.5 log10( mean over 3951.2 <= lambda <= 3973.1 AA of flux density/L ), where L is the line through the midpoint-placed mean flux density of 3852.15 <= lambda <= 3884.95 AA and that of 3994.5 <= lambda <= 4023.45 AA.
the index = 0.466 mag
